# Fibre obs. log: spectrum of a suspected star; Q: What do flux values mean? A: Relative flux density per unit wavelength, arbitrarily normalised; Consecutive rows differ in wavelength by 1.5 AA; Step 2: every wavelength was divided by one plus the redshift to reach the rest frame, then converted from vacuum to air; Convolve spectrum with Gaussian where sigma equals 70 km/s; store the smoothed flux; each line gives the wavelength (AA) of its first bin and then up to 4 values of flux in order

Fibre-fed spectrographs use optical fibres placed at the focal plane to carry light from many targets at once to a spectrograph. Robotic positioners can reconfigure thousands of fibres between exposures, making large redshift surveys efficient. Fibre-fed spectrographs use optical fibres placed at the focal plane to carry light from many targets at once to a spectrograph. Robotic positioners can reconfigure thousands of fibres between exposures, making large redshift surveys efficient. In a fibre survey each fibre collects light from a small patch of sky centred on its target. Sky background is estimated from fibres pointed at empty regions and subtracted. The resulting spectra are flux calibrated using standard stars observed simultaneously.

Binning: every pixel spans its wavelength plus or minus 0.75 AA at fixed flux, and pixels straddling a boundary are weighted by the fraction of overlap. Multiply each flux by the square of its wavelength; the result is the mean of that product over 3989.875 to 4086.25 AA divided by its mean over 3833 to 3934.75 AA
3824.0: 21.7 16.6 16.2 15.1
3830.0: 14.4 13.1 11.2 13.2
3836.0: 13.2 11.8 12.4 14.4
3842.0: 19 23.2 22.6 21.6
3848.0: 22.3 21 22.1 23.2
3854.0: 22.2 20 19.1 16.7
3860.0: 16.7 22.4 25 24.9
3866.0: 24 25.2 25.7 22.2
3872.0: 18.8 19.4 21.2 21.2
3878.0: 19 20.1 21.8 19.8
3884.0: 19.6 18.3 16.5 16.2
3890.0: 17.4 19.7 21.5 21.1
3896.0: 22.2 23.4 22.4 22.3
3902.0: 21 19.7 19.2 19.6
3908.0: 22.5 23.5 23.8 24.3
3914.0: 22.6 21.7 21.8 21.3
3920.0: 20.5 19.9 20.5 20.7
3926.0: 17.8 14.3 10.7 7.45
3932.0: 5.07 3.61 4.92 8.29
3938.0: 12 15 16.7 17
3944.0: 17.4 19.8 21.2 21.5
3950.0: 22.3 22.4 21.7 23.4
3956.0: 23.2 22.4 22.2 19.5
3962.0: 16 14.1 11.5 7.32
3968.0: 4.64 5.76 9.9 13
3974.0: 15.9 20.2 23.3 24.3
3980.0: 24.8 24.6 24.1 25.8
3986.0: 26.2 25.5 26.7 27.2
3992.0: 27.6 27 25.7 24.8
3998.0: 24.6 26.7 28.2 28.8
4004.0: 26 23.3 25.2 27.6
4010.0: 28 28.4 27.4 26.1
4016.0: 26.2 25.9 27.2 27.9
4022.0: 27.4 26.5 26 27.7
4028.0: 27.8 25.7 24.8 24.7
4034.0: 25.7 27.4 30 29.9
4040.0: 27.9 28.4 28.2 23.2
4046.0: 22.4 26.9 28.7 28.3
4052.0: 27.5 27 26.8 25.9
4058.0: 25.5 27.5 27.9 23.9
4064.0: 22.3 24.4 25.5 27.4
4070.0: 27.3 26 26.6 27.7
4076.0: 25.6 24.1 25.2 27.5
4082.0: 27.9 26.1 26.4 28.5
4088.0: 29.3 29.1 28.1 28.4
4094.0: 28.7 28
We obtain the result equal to 1.48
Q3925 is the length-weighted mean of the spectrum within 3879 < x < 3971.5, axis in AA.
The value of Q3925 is 17.8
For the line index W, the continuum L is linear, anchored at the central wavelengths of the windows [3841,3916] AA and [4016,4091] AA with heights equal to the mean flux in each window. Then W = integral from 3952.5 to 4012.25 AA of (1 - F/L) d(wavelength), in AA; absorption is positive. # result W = 6.5 AA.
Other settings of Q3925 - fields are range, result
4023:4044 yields 27.2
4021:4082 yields 26.5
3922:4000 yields 18.4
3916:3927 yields 20.2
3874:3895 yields 19.5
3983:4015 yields 26.5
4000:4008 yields 26.4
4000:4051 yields 26.9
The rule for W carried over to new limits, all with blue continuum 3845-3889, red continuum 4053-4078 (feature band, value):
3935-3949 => 4.3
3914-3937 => 7.7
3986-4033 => -3.8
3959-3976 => 7.7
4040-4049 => -0.3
